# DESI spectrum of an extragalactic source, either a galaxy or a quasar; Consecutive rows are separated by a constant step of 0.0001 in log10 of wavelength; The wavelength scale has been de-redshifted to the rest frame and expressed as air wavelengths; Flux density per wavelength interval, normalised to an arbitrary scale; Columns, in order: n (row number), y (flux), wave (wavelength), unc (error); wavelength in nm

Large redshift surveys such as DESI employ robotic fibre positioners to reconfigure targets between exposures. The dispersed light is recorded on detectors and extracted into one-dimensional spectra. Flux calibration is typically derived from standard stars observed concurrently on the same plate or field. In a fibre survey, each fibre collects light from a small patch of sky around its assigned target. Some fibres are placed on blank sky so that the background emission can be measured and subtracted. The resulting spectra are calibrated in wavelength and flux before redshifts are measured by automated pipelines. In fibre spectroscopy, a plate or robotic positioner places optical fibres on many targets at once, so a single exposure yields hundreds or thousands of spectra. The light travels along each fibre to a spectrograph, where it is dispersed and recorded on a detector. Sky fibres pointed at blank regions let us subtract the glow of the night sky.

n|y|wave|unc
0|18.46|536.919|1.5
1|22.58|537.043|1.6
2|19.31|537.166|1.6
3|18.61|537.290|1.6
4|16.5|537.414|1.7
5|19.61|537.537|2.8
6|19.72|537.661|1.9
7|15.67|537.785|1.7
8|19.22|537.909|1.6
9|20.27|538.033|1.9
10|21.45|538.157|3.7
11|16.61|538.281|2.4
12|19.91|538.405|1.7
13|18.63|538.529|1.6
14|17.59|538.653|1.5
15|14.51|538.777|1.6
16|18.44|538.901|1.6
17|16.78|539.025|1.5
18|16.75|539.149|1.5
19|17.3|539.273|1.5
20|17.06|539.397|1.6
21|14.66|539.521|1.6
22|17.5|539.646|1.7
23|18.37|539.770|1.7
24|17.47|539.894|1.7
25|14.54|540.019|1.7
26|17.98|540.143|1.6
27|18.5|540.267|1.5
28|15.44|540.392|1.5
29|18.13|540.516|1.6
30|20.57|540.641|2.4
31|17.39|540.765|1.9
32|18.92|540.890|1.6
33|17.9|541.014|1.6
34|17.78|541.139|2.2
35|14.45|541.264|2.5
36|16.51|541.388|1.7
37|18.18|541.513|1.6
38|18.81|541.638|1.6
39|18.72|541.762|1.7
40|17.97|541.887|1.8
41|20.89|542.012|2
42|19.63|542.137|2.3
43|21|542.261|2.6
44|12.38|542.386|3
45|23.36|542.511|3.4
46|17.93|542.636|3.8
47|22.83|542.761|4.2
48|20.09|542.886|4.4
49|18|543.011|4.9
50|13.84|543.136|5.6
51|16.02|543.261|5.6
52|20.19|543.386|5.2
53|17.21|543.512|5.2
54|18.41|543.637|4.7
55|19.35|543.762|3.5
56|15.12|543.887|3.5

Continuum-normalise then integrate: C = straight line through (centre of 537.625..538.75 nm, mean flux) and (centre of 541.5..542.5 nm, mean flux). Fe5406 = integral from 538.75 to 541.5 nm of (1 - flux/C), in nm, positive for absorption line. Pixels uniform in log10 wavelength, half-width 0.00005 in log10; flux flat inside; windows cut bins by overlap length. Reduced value 0.22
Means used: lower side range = 18.6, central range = 17.2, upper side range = 18.7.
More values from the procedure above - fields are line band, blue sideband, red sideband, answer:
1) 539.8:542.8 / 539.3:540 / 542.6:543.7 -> -0.110 nm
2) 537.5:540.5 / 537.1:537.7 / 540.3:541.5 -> 0.089 nm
